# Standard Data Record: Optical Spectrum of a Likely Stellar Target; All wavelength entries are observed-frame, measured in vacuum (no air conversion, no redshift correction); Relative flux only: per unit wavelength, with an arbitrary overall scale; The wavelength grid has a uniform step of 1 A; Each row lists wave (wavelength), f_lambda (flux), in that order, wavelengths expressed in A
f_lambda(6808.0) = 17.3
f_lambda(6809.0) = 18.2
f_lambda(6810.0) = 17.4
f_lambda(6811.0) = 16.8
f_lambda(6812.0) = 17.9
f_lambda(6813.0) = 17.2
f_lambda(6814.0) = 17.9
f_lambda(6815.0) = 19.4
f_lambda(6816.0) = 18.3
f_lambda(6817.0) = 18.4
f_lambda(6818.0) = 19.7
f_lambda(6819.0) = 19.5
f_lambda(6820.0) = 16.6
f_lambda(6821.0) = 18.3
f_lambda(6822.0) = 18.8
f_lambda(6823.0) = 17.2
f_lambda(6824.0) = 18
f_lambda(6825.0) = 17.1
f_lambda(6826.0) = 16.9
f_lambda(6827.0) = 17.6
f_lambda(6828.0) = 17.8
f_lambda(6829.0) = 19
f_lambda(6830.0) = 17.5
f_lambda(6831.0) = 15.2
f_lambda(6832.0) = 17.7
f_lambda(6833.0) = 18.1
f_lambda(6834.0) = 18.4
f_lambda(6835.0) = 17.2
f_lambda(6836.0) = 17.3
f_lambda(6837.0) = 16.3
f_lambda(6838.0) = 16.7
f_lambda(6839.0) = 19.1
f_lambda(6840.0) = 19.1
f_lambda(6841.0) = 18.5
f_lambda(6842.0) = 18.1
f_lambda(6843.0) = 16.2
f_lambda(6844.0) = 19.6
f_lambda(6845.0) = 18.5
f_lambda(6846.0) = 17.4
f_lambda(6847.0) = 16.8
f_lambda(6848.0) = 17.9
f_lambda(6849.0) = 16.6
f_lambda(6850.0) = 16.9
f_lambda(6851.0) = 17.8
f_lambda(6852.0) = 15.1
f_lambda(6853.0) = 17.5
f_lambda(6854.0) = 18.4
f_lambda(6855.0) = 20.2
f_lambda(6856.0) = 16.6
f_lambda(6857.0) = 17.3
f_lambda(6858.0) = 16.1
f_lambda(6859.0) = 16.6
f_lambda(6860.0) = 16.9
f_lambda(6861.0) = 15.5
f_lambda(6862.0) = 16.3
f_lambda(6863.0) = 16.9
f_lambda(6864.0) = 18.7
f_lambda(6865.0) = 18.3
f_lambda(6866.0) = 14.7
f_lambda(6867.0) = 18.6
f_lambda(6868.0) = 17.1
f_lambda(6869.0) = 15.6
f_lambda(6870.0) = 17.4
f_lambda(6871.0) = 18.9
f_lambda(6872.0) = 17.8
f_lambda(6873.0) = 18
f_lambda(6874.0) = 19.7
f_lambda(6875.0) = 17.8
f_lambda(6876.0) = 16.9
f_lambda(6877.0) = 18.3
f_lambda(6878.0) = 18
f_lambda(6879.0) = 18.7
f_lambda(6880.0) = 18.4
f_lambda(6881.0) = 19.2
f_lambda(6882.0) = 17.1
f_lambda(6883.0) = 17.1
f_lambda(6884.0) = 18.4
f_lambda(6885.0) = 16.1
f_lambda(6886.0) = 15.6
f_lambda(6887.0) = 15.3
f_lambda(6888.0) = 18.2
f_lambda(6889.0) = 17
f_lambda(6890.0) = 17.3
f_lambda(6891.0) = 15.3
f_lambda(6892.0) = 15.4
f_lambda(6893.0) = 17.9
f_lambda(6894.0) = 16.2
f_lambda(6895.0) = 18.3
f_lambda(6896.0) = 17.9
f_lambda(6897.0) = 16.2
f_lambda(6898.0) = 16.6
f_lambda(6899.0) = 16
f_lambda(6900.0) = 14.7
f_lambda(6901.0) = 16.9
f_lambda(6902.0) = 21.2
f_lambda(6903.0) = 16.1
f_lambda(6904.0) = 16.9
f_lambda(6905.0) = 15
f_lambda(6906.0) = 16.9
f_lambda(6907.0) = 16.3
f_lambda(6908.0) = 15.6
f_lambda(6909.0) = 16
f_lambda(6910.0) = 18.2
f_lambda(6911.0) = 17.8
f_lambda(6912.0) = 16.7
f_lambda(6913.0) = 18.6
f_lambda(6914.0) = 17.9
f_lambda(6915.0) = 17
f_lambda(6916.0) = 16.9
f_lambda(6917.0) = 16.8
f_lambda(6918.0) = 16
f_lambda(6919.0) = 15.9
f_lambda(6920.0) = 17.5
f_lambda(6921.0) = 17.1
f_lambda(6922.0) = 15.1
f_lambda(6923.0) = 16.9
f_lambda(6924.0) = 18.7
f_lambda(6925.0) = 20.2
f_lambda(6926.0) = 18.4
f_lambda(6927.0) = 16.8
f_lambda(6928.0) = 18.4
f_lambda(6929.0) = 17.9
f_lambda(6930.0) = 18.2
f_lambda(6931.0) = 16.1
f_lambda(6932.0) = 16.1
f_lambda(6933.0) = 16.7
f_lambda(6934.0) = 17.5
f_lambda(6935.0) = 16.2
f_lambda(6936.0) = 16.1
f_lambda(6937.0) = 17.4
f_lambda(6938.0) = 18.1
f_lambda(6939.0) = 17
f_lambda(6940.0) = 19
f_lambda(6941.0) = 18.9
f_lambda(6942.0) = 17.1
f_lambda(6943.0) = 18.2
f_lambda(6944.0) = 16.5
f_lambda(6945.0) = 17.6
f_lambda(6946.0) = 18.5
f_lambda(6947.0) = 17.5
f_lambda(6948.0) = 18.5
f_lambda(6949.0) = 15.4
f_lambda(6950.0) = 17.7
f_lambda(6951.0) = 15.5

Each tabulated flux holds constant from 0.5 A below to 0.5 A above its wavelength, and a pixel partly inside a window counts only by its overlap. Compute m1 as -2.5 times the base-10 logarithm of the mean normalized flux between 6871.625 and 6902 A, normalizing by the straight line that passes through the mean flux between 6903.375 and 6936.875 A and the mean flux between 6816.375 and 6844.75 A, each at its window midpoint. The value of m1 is 0.00 mag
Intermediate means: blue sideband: 17.9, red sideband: 17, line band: 17.3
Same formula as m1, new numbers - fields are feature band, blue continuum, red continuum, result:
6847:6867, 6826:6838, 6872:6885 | 0.04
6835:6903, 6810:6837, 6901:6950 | 0.01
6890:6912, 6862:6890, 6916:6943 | 0.04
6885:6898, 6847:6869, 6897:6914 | 0.02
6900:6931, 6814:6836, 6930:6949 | 0.02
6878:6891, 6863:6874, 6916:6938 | 0.01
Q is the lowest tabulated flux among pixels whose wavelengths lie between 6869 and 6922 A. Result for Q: 14.7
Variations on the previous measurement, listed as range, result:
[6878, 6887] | 15.3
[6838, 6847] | 16.2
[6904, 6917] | 15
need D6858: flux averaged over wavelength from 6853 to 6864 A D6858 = 17.2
